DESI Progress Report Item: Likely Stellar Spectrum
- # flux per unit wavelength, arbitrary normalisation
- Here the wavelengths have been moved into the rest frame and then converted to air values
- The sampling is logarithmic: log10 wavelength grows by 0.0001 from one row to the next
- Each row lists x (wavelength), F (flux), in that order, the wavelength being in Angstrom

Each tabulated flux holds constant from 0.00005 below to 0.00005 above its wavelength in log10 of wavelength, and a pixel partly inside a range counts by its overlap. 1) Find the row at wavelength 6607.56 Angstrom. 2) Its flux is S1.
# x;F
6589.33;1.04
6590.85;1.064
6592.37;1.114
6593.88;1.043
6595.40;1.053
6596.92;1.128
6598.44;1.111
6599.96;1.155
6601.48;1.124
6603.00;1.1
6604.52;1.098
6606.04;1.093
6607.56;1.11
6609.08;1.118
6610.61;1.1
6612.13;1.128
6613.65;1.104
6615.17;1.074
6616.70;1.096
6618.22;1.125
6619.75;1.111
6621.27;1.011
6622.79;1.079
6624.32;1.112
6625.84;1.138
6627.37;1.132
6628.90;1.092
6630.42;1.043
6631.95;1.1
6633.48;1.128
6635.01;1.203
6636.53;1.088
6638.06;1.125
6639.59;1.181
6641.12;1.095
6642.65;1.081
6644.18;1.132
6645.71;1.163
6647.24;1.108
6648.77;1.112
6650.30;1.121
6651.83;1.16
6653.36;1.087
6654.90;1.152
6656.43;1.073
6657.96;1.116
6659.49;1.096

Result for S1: 1.11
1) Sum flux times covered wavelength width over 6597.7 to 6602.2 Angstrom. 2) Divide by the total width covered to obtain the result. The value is 1.13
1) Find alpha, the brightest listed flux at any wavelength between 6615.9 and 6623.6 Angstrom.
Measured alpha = 1.125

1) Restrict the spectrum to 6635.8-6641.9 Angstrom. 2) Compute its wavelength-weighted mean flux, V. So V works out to 1.12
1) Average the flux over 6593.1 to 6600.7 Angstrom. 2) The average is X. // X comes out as 1.1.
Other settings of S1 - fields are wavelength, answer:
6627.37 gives 1.132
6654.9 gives 1.152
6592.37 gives 1.114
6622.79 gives 1.079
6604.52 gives 1.098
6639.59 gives 1.181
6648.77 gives 1.112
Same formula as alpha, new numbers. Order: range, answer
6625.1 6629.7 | 1.138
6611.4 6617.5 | 1.128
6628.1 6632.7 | 1.1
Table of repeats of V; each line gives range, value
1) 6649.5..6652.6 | 1.14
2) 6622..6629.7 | 1.11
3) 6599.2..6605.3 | 1.12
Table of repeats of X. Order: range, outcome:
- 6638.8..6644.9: 1.12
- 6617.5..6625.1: 1.09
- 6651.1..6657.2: 1.12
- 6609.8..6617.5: 1.1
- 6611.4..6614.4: 1.12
